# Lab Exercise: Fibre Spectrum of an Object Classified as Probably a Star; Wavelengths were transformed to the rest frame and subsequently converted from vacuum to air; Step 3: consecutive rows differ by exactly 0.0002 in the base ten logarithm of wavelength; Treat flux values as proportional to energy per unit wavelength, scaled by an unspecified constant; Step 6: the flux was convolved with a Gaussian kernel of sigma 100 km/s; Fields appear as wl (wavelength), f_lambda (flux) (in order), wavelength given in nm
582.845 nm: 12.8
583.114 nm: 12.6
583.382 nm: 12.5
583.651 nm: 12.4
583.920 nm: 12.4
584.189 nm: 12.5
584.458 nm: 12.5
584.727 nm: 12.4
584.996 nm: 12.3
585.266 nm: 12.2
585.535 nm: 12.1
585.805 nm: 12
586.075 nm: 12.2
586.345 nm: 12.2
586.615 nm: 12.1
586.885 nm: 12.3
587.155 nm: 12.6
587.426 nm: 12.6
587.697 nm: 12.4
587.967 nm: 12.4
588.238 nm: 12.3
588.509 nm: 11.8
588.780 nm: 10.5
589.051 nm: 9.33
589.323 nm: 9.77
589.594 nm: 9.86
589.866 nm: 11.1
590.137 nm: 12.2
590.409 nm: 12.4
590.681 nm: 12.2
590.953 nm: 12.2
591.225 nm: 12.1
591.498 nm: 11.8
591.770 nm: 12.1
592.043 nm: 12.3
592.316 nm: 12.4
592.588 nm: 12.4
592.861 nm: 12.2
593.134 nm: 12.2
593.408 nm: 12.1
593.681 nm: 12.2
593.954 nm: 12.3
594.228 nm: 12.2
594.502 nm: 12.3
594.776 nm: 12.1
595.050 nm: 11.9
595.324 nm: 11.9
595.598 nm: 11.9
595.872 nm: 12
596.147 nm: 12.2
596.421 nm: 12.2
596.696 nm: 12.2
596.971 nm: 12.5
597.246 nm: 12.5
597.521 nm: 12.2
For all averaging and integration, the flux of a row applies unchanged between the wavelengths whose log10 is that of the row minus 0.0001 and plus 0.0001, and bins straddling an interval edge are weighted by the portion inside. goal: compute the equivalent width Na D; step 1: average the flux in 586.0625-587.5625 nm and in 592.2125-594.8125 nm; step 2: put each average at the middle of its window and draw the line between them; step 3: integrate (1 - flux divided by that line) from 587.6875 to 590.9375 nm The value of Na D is 0.25 nm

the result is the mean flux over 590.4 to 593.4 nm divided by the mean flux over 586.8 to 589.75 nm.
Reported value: 1.1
